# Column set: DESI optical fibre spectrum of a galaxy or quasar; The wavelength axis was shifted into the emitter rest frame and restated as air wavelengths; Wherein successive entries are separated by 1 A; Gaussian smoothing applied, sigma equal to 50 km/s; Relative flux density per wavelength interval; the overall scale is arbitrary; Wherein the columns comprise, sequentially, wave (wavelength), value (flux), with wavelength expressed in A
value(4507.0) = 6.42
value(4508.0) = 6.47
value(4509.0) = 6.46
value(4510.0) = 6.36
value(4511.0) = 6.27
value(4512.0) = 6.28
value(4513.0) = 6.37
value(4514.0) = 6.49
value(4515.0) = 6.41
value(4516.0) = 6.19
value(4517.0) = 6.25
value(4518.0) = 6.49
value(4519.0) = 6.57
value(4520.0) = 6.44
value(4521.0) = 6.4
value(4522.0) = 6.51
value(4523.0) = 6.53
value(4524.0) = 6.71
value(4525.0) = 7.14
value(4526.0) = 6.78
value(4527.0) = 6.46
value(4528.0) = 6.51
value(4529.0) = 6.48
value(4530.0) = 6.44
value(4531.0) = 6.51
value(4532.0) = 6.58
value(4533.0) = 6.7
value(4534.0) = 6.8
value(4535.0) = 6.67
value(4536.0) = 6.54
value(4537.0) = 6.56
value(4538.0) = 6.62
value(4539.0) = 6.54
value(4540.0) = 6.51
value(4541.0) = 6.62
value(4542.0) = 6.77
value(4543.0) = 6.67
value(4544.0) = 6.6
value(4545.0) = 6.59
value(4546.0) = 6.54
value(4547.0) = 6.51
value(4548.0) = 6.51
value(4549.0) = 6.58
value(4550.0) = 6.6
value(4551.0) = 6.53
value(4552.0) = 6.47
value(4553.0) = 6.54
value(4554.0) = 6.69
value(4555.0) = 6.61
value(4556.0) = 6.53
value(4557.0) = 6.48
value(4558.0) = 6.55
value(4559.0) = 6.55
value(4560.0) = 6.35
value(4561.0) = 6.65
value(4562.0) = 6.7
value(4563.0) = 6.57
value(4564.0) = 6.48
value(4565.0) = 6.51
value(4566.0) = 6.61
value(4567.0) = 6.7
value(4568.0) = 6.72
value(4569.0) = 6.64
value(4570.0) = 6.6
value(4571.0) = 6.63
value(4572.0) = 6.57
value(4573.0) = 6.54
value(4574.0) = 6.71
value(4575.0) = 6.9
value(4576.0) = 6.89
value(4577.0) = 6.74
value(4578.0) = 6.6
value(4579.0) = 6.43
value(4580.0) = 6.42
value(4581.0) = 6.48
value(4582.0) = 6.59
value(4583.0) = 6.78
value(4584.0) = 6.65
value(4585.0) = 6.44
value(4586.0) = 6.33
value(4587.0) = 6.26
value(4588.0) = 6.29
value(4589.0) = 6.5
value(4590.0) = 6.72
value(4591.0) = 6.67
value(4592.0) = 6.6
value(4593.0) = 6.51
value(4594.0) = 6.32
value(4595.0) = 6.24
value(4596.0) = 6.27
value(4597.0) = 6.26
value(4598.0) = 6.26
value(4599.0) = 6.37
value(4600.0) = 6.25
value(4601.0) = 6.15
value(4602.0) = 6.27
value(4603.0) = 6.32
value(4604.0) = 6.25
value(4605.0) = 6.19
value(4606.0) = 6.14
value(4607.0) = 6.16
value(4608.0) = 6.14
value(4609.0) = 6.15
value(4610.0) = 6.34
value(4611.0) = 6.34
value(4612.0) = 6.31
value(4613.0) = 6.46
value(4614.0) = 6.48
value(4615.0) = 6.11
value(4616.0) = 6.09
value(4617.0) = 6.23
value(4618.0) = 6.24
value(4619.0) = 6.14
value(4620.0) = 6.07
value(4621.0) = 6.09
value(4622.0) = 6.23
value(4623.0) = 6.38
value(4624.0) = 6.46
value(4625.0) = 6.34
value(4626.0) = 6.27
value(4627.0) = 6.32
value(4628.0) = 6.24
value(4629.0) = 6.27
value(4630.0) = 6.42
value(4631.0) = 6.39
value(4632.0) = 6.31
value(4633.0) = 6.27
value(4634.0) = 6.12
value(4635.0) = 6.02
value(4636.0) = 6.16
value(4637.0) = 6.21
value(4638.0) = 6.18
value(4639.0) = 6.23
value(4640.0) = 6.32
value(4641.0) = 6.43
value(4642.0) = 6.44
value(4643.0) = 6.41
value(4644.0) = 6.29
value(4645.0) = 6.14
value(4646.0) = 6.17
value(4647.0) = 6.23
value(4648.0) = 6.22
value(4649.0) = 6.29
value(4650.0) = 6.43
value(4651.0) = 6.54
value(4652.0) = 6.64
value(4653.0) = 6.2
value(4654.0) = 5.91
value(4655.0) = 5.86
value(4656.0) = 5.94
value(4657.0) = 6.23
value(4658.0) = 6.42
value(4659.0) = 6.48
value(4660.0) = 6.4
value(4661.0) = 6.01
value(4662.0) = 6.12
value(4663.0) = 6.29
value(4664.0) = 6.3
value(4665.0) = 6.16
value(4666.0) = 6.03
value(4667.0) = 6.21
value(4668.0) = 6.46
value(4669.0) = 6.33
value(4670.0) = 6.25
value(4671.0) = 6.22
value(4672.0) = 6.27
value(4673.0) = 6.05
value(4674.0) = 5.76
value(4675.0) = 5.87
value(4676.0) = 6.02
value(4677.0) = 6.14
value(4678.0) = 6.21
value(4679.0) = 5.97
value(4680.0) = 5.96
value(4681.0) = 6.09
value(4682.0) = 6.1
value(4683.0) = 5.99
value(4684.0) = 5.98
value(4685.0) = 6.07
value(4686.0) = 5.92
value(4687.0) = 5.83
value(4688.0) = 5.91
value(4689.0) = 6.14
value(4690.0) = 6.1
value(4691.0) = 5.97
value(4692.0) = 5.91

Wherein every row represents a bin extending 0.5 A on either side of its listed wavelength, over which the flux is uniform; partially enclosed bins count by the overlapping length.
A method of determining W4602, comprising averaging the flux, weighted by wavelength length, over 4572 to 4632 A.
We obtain 6.37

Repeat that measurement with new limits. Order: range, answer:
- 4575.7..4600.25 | 6.47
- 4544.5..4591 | 6.57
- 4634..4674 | 6.24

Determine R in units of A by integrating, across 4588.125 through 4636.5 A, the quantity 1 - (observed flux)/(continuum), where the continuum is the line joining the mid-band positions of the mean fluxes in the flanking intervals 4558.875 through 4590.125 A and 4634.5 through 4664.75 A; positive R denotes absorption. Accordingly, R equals 0.9 A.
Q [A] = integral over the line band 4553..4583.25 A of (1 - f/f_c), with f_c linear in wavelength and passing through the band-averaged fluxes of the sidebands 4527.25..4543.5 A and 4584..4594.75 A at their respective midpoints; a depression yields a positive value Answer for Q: -0.4 A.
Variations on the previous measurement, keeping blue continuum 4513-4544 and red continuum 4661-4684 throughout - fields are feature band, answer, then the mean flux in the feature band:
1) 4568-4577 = -0.4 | 6.69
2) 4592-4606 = 0.1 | 6.29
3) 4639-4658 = -0.2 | 6.26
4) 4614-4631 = 0.1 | 6.26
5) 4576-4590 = -0.3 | 6.52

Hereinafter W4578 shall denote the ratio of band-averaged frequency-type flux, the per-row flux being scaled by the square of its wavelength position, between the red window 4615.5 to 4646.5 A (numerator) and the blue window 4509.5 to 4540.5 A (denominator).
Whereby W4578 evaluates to 1.00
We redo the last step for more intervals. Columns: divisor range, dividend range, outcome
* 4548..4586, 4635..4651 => 0.98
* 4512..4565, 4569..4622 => 1.00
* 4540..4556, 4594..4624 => 0.97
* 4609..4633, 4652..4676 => 1.00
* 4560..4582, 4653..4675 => 0.97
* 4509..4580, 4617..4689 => 0.99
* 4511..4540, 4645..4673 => 1.01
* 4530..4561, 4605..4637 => 0.98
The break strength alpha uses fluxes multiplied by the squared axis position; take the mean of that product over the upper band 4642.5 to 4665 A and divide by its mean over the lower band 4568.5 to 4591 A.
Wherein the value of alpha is 1.0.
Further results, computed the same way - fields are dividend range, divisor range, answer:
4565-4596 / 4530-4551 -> 1.01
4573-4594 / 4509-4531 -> 1.04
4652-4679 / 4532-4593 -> 0.98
